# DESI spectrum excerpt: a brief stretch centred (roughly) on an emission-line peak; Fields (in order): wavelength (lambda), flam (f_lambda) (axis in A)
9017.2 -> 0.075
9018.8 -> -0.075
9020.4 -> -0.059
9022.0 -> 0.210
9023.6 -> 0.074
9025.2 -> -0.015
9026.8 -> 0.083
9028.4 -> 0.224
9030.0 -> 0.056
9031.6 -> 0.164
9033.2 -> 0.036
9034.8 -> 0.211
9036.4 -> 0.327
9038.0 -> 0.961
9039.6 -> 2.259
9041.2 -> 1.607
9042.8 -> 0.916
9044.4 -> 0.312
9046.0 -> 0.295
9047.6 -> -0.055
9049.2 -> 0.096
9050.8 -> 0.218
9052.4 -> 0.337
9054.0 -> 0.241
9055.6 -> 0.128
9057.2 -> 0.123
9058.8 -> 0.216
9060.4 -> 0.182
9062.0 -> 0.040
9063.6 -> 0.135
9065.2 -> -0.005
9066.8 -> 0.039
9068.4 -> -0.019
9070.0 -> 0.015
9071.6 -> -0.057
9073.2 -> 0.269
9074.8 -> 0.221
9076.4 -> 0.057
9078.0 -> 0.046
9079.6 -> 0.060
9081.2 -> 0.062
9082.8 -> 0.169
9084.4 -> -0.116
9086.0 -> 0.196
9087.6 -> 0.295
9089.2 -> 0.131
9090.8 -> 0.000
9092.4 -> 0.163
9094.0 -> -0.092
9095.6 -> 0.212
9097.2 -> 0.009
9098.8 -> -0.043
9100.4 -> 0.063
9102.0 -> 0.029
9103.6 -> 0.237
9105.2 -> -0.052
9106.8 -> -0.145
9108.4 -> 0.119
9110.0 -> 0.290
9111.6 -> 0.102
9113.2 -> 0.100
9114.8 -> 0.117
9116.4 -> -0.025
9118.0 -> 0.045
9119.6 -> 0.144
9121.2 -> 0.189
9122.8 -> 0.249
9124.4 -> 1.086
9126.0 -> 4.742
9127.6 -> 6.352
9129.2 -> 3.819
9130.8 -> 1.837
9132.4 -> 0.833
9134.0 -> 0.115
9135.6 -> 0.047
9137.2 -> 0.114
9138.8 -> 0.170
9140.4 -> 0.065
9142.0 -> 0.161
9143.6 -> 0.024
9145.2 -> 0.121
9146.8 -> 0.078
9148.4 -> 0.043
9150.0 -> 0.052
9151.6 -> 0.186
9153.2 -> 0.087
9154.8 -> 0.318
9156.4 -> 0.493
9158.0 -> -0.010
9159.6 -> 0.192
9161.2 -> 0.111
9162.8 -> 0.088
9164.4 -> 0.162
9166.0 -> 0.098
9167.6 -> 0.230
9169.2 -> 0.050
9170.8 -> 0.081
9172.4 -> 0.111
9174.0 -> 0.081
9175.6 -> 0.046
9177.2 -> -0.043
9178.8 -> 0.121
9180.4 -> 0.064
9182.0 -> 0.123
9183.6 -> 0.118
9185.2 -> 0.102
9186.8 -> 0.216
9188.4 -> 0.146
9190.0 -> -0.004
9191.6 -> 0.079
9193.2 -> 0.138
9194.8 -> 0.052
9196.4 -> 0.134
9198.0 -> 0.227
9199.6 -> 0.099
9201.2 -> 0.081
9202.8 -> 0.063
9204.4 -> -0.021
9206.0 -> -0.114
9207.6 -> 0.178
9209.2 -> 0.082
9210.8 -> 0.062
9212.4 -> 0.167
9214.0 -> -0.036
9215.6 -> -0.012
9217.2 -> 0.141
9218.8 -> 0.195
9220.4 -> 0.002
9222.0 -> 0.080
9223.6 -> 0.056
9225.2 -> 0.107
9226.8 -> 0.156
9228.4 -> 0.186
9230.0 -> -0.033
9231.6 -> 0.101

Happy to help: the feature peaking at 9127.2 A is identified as [O III]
